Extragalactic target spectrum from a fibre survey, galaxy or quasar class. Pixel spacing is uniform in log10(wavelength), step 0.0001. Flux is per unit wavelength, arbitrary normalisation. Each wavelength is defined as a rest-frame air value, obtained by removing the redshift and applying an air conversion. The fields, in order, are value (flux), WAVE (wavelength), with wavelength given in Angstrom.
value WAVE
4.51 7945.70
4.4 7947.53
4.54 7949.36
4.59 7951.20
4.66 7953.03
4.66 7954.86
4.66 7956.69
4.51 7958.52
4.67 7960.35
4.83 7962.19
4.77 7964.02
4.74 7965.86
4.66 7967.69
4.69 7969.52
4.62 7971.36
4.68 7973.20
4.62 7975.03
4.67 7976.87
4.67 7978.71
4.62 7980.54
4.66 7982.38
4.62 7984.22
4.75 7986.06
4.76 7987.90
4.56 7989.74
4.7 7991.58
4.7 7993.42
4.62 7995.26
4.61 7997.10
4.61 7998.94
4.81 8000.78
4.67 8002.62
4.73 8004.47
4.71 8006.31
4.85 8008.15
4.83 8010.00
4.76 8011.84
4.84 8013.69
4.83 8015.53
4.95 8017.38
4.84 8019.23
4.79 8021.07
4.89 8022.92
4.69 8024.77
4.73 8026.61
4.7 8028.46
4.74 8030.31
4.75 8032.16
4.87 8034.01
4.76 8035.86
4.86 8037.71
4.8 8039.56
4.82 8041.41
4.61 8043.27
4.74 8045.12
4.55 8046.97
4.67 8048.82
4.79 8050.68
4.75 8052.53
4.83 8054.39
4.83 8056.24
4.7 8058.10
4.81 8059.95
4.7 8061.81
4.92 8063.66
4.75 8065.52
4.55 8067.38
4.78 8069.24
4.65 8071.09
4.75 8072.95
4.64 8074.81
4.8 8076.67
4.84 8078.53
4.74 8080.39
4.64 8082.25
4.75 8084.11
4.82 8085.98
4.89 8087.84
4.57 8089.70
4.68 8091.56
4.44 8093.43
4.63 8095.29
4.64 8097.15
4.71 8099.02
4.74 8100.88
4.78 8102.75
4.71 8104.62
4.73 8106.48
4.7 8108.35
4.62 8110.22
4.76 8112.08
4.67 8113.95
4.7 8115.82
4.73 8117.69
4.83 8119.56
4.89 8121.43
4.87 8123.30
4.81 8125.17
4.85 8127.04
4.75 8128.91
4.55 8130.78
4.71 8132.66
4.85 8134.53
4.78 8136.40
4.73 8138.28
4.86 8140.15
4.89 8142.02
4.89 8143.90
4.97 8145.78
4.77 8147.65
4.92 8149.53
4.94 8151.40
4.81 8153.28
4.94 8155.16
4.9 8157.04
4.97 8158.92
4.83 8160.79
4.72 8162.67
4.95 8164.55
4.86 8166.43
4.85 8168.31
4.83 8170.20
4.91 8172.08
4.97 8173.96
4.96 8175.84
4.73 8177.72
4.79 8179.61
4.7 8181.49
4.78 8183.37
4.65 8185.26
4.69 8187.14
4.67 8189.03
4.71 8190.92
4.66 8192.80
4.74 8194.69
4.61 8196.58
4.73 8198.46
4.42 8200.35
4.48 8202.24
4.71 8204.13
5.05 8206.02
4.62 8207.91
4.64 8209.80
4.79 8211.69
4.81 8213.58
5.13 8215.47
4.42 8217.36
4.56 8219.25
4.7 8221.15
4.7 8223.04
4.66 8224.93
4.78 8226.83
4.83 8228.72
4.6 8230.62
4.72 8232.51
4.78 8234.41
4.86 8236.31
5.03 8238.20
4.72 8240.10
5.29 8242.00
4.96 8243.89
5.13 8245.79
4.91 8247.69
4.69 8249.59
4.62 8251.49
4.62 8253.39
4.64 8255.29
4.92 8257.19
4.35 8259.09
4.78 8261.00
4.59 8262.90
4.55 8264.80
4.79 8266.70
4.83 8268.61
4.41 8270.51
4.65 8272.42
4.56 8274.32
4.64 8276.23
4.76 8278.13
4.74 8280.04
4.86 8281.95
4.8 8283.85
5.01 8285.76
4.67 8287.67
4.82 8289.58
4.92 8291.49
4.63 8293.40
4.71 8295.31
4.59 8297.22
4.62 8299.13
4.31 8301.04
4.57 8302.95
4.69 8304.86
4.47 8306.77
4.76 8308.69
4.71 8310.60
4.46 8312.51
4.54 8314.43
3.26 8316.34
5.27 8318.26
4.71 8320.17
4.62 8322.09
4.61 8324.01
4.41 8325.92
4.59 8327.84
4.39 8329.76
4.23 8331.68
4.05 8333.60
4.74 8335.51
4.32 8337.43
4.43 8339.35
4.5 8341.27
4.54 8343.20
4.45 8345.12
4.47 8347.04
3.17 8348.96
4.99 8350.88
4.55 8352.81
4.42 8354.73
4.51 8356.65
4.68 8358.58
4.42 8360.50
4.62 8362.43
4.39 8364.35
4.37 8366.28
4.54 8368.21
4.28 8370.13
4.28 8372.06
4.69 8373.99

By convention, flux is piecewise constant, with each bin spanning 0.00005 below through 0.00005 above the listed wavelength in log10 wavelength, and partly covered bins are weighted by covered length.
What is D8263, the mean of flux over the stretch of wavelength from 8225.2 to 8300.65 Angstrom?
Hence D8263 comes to 4.75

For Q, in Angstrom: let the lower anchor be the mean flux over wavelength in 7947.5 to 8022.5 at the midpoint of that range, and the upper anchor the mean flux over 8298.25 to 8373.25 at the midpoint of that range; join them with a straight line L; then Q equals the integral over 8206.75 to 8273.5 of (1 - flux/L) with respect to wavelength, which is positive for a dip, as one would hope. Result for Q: -3.2 Angstrom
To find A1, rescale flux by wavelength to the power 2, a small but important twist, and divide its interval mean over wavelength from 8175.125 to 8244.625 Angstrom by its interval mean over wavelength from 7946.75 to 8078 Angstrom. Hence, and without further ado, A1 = 1.06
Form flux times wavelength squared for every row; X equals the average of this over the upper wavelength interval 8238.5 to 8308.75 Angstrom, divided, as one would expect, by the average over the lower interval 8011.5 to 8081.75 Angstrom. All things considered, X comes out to 1.0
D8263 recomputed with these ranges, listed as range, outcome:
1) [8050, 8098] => 4.73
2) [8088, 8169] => 4.78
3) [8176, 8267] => 4.74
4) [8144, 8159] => 4.9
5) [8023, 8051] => 4.74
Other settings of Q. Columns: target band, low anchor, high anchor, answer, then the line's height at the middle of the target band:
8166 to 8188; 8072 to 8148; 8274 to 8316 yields -0.4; 4.71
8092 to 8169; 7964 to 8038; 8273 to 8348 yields -2.0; 4.66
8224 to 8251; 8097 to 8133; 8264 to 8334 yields -1.2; 4.65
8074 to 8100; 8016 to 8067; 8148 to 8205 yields 0.4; 4.77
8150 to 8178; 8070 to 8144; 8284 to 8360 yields -1.2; 4.68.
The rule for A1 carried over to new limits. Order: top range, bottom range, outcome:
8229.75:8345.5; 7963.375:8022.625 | 1.06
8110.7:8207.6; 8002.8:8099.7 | 1.04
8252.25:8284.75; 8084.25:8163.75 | 1.01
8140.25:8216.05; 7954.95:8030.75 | 1.07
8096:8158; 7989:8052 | 1.04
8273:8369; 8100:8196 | 0.99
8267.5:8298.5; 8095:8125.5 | 1.04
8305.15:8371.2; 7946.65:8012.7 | 1.04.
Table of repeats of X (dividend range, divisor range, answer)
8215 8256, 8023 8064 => 1.05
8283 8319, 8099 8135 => 1.02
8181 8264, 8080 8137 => 1.03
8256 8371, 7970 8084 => 1.03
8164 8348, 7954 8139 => 1.04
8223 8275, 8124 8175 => 1.00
